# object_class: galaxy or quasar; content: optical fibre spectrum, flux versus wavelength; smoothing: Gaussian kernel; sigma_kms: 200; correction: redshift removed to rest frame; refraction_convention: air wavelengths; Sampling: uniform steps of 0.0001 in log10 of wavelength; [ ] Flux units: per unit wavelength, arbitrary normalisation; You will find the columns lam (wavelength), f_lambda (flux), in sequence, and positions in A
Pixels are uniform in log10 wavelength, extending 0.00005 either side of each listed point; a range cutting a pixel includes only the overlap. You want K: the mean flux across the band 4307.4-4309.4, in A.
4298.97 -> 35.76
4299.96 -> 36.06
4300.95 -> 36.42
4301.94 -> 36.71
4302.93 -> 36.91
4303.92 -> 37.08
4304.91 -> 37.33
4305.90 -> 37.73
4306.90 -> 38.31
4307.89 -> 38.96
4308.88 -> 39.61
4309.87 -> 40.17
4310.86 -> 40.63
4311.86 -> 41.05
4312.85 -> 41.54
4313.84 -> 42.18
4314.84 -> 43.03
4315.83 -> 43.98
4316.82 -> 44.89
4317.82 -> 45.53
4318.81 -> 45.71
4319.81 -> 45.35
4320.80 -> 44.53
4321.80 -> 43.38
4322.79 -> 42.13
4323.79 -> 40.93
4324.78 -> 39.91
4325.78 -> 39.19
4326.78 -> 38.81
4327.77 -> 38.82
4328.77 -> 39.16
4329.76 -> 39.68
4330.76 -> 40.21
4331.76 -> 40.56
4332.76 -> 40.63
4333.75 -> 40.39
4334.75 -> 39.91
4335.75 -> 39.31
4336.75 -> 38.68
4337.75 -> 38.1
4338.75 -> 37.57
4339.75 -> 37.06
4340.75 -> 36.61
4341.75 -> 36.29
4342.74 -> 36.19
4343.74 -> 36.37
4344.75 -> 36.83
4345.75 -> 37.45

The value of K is 39.4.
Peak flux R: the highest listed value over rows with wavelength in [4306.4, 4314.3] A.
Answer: 42.18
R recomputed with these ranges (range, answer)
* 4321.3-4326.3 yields 43.38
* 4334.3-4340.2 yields 39.91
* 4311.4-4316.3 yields 43.98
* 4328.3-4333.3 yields 40.63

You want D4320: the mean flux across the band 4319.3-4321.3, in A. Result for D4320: 44.9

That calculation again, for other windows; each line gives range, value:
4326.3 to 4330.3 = 39.2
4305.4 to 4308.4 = 38.3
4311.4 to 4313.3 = 41.4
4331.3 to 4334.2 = 40.6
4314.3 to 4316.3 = 43.4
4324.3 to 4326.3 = 39.4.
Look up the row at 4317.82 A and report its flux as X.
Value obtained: 45.53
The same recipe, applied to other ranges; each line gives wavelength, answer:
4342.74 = 36.19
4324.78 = 39.91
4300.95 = 36.42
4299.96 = 36.06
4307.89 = 38.96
